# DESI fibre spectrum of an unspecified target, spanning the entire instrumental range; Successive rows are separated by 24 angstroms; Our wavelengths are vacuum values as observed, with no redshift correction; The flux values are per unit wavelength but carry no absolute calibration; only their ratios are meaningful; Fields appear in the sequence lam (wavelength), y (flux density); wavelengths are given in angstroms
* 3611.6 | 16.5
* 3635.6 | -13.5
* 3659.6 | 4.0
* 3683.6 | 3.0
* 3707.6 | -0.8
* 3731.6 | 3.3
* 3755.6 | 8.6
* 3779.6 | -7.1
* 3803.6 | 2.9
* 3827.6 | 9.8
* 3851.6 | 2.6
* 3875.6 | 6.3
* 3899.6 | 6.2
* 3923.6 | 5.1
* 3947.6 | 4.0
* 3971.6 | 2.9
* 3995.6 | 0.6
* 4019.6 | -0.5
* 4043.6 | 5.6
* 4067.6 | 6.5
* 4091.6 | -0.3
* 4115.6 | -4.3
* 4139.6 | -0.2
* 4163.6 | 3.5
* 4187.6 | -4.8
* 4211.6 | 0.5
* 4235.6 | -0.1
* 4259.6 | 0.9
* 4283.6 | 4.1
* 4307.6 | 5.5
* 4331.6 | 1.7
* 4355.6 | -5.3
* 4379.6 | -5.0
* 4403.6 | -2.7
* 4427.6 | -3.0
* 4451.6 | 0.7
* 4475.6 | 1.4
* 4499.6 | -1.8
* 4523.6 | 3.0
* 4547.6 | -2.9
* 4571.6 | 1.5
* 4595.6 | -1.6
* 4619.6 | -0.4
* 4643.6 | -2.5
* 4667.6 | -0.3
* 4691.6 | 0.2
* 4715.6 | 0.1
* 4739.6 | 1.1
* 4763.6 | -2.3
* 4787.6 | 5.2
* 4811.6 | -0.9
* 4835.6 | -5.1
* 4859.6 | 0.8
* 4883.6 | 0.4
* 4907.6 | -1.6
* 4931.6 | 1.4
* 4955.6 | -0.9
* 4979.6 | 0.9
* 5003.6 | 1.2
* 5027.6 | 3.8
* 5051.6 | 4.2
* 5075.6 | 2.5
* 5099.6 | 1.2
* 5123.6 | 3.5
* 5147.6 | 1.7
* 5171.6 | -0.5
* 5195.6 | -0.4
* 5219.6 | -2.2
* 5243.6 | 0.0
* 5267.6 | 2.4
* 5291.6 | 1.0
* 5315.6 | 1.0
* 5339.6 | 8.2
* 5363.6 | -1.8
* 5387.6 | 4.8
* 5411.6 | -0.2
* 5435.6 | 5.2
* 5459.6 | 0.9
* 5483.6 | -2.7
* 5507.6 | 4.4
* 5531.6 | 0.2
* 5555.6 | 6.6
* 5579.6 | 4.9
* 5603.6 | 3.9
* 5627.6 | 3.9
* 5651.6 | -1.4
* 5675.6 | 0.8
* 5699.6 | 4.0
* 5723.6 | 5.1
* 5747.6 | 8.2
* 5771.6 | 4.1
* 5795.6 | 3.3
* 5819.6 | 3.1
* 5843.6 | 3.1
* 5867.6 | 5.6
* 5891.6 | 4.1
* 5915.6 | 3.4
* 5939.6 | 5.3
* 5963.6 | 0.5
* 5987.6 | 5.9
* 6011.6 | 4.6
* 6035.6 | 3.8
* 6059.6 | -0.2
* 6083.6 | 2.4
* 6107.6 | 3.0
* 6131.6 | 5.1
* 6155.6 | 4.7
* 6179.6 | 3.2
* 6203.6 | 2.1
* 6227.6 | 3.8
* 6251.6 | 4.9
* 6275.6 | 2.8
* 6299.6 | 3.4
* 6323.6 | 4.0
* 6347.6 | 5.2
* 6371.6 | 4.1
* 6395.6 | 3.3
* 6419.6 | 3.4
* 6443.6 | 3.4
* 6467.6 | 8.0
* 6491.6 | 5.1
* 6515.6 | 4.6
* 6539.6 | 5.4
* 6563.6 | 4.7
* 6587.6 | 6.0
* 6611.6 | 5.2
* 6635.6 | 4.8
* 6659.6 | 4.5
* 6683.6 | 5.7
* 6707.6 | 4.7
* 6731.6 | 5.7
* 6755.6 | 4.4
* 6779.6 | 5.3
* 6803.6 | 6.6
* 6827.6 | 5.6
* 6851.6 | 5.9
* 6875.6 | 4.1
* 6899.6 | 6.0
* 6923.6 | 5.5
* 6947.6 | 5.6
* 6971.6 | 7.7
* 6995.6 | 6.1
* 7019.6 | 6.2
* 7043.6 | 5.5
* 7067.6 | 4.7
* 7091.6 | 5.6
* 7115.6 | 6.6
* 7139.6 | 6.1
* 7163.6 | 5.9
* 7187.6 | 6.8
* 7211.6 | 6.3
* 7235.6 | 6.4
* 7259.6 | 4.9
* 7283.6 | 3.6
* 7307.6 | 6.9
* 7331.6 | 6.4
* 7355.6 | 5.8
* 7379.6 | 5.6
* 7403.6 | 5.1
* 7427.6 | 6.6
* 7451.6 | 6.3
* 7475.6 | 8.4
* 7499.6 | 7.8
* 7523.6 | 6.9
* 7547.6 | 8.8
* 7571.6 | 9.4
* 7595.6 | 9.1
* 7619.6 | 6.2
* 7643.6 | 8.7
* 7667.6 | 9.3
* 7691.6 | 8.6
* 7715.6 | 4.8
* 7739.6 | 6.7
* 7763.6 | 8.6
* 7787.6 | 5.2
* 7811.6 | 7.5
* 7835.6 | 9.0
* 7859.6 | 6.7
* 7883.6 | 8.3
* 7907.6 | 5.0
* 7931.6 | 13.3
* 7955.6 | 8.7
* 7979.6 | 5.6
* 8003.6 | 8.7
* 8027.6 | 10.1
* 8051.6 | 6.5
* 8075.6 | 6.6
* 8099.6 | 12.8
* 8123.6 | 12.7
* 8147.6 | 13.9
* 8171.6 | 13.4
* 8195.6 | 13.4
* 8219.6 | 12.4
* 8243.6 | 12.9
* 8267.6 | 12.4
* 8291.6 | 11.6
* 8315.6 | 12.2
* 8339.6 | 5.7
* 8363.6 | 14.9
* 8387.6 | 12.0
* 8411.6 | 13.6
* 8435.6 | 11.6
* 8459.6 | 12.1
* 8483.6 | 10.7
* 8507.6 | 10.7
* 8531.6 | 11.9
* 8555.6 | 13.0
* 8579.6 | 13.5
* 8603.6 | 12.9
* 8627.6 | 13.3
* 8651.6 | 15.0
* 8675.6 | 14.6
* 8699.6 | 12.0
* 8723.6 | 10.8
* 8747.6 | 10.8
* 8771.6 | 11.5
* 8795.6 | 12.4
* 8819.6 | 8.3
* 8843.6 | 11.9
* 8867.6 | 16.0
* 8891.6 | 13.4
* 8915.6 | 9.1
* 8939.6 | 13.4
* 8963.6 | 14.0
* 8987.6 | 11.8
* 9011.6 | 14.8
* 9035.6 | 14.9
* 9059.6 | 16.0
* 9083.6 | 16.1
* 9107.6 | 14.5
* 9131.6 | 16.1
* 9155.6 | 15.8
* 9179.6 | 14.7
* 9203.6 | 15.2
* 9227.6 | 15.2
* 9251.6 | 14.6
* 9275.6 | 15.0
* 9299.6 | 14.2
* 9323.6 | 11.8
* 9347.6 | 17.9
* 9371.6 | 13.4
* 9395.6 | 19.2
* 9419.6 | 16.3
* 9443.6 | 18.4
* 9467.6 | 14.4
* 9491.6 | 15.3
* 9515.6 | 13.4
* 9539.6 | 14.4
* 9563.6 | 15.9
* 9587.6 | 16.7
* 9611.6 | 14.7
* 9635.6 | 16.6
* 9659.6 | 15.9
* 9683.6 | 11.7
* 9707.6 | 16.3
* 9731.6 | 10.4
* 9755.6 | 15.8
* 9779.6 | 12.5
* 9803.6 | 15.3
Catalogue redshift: 1.03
